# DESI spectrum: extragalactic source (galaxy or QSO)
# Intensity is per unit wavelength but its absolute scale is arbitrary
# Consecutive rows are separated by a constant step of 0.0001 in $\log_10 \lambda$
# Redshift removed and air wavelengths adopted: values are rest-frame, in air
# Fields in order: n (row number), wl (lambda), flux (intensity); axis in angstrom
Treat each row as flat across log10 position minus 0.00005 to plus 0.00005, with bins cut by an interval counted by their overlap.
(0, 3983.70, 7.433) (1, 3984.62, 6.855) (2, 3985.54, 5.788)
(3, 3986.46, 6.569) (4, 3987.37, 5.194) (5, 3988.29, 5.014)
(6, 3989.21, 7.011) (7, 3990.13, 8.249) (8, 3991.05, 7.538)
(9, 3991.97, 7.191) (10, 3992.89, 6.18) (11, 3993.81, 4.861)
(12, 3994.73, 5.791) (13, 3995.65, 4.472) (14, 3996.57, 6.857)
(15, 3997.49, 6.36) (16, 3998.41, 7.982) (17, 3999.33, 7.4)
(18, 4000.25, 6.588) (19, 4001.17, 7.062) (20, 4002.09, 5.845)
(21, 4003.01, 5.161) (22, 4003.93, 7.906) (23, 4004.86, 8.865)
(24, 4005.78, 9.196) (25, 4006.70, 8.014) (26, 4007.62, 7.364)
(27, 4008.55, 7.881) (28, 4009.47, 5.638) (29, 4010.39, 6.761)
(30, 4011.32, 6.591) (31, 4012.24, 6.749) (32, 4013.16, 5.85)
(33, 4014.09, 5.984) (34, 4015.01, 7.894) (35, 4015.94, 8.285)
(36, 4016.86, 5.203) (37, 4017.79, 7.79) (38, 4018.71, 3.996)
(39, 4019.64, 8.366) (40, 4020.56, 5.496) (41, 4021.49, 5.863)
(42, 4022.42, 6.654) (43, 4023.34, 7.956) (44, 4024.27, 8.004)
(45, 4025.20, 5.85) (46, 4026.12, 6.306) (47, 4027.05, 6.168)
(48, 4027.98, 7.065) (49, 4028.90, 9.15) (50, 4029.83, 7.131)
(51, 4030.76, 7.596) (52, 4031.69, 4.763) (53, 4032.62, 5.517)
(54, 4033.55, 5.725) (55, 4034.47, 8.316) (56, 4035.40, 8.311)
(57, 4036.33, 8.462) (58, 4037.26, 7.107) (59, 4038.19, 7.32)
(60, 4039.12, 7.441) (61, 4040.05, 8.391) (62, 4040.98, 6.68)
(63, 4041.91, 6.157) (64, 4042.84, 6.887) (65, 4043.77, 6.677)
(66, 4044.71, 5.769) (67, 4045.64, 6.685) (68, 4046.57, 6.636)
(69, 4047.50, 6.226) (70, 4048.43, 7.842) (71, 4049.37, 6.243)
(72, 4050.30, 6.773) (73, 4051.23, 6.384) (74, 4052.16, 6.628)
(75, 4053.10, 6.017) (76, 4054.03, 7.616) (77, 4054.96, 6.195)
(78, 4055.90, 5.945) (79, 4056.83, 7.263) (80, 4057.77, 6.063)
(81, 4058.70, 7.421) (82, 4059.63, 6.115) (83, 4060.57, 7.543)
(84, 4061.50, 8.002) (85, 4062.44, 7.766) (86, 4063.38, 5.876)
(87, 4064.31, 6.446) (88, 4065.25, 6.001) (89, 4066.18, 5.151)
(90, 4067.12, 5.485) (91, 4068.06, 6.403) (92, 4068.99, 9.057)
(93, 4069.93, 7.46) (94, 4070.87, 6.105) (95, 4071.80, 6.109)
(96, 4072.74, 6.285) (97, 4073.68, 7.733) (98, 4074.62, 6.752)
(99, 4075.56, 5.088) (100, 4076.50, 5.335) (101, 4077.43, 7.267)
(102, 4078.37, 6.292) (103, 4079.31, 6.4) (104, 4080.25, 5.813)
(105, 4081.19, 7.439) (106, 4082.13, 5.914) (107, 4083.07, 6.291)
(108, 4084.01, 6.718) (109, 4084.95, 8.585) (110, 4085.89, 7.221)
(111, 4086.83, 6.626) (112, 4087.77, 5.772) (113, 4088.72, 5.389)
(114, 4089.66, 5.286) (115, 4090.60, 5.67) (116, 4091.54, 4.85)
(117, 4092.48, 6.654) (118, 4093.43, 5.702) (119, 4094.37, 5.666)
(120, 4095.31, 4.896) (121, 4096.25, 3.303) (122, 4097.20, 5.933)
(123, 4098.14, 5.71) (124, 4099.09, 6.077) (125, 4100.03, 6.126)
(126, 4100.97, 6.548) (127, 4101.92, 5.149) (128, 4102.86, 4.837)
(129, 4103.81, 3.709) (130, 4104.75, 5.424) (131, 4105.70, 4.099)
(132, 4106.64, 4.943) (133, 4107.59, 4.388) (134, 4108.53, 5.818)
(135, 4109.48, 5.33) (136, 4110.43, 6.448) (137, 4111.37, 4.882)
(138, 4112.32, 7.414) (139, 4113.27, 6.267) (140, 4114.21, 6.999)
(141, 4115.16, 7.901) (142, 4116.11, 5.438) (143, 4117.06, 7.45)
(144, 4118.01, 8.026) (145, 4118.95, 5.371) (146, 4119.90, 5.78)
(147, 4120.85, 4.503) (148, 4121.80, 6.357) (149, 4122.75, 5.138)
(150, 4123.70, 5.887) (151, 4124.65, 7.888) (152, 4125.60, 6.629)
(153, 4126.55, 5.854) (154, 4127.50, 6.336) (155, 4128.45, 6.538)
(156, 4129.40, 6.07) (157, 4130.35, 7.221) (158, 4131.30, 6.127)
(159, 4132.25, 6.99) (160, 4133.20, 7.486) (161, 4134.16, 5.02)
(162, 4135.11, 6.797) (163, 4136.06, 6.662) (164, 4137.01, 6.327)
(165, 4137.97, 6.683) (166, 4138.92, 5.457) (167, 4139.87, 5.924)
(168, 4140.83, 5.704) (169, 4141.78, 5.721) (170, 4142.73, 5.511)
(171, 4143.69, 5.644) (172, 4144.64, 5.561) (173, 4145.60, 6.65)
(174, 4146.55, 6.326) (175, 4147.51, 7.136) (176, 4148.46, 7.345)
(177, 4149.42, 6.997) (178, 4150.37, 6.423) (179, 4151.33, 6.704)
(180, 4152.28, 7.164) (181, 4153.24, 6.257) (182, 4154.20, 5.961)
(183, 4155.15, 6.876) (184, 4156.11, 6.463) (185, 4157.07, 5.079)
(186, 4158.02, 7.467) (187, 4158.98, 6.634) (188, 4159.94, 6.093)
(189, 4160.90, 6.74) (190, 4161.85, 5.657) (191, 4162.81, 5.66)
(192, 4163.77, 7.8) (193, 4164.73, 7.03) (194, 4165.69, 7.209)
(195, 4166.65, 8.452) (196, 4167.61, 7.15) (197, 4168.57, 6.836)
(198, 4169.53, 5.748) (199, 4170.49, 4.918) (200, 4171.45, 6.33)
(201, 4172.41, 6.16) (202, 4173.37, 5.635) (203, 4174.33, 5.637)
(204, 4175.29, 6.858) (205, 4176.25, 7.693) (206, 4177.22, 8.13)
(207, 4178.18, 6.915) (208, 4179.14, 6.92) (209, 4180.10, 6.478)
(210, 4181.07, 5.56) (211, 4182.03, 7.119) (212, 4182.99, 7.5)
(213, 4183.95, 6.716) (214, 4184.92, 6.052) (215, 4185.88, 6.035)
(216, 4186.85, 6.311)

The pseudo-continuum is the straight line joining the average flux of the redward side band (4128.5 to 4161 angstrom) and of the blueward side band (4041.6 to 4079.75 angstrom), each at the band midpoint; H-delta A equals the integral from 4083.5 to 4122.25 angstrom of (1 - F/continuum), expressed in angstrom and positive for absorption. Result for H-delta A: 3.9 angstrom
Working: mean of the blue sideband 6.59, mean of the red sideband 6.39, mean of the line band 5.84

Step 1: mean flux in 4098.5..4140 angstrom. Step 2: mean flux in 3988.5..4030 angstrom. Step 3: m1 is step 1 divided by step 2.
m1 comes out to 0.9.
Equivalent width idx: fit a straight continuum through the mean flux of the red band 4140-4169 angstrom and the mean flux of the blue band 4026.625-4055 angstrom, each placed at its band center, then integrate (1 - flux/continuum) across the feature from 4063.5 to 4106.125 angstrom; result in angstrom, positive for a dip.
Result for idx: 4.7 angstrom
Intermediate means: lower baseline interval 6.91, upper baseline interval 6.53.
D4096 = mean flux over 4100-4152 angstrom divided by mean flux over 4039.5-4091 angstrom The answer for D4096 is 0.93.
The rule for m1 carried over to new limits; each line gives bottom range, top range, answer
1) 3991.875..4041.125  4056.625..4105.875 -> 0.90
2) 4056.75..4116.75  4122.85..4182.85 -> 1.06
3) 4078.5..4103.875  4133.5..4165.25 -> 1.08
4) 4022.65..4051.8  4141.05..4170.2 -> 0.94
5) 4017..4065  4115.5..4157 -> 0.93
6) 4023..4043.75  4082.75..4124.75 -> 0.83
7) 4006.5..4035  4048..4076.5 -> 0.98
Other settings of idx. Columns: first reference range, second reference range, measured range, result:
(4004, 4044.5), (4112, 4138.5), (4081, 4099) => 1.88 angstrom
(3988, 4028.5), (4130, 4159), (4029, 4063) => -1.21 angstrom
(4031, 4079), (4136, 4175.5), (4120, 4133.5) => 0.31 angstrom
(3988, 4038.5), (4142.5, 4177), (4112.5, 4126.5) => 0.42 angstrom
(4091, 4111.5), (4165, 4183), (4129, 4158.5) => -1.33 angstrom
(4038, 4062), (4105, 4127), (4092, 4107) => 2.23 angstrom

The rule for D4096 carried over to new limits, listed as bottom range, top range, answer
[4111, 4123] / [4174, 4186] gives 1.07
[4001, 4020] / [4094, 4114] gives 0.78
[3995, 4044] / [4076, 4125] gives 0.86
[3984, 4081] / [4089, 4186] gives 0.92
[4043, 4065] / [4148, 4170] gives 1.00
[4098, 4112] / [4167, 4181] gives 1.23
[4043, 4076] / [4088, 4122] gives 0.86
